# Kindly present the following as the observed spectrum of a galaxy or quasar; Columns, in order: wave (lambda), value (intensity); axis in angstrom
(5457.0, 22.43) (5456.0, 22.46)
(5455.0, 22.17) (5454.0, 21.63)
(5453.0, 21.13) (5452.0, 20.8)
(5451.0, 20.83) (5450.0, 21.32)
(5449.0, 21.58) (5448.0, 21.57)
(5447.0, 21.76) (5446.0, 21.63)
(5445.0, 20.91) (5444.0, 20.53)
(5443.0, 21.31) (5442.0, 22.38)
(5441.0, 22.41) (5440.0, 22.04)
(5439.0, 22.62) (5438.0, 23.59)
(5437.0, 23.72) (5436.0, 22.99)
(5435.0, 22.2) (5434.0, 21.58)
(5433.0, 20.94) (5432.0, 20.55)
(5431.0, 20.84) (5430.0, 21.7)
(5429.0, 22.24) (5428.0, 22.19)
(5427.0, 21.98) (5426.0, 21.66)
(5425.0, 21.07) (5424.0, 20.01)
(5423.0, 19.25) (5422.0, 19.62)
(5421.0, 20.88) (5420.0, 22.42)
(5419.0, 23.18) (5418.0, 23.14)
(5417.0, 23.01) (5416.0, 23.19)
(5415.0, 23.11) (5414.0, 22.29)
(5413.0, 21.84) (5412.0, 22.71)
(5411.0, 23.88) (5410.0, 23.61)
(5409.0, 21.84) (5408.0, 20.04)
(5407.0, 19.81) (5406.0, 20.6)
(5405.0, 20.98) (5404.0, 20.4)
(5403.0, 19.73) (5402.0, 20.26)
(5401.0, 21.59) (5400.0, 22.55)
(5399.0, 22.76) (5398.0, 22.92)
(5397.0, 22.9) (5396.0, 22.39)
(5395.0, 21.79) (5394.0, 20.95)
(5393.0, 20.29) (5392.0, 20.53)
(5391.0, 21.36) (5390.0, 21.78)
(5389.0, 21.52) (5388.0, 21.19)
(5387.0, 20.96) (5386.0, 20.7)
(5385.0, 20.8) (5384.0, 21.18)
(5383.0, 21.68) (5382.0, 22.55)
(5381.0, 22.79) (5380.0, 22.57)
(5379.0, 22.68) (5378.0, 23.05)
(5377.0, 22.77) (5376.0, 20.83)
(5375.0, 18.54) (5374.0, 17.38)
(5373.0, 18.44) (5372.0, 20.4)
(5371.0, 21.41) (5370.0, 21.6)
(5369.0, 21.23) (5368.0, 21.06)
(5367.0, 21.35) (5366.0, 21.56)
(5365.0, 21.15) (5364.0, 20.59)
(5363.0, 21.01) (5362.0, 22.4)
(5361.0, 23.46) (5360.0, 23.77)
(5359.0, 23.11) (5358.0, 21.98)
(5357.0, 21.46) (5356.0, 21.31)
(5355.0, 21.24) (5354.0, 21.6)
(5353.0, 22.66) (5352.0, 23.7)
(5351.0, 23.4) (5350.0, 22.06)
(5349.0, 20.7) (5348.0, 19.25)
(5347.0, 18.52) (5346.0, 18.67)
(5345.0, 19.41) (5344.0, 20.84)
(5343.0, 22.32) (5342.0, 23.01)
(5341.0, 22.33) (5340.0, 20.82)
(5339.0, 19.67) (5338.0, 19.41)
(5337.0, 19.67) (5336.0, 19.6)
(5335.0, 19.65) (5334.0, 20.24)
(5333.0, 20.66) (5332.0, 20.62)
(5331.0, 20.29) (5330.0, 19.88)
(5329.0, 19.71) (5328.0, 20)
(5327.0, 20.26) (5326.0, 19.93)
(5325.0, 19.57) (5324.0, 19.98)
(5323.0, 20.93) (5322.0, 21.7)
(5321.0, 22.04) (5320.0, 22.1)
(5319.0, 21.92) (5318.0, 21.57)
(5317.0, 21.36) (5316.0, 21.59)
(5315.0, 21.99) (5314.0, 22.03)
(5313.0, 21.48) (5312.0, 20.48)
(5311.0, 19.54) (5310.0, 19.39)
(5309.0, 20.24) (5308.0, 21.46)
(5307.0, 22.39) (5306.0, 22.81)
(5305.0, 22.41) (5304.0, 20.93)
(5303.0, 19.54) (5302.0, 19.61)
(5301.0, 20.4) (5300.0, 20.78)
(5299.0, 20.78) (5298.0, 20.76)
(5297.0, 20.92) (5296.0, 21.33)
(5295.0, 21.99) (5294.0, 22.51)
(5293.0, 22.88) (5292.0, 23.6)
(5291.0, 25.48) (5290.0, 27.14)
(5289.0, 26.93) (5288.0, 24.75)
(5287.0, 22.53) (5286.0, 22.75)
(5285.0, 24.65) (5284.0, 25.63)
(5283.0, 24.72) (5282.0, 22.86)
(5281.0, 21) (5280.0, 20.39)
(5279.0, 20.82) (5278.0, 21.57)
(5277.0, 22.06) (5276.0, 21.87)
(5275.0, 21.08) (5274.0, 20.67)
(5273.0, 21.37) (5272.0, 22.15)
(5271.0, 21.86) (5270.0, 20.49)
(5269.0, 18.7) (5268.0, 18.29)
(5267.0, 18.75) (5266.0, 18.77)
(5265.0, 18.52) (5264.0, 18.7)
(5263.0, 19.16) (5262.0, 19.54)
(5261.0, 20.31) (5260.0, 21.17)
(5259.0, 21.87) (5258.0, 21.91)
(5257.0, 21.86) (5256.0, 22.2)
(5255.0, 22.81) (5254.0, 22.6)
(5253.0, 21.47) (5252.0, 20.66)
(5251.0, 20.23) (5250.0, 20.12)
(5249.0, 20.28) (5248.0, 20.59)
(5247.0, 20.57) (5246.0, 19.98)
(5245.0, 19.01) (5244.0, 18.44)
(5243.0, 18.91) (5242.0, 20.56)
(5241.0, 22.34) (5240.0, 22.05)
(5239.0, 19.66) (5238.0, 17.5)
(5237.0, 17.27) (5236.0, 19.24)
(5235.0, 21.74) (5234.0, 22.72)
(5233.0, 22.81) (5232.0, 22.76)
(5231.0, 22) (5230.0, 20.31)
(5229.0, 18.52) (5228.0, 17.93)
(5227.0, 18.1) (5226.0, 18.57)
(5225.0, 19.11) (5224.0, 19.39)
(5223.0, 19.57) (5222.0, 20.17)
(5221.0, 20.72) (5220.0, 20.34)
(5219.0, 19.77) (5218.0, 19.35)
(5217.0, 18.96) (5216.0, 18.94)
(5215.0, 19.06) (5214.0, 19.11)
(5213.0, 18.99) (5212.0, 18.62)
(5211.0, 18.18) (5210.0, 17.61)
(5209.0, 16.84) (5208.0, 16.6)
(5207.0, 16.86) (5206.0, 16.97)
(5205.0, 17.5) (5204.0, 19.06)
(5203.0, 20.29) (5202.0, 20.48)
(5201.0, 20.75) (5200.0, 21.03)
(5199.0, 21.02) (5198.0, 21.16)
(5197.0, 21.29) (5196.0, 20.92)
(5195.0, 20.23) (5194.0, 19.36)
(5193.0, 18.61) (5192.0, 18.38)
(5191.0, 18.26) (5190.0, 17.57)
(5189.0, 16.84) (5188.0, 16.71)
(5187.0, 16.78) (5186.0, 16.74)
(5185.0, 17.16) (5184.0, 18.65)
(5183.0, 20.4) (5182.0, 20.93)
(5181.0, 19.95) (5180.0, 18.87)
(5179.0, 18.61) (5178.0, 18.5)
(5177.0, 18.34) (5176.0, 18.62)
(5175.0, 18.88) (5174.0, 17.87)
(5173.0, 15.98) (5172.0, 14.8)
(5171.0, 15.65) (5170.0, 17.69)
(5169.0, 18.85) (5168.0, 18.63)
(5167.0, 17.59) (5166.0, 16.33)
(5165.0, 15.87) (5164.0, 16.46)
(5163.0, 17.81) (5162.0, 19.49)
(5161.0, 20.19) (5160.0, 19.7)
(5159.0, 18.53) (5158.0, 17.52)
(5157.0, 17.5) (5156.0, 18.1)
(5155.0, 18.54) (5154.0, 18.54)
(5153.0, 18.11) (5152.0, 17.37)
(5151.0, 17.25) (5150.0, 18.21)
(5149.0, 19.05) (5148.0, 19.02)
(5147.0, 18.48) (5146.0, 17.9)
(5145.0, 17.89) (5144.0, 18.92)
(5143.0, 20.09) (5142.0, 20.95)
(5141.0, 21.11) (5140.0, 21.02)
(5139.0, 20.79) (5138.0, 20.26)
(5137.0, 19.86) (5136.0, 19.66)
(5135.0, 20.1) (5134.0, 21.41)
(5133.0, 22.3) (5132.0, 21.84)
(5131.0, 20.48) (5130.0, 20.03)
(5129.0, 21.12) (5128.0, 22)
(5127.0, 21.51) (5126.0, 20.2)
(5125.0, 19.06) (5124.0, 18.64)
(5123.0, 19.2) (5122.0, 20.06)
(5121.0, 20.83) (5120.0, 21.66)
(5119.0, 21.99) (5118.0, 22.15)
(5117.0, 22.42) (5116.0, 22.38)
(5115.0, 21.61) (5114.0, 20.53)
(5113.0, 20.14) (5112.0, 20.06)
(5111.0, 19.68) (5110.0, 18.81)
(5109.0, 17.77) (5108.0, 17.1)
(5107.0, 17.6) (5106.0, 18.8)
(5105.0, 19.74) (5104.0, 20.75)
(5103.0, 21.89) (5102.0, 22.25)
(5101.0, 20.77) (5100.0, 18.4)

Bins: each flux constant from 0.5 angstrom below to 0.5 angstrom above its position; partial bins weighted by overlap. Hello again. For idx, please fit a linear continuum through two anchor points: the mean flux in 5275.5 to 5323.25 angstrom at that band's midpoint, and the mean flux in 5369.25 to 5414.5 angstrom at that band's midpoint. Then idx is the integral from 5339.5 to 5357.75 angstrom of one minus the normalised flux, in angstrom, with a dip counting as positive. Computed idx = 0.3 angstrom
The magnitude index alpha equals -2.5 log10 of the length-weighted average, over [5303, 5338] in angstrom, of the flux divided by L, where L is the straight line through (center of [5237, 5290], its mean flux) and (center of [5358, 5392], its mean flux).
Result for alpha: 0.02 mag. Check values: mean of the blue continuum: 21.1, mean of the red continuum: 21.4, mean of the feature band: 20.8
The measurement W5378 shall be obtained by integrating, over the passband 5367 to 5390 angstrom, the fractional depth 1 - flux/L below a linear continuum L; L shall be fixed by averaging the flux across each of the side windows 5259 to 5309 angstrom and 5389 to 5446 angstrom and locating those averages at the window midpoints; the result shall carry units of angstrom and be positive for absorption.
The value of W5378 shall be 0.6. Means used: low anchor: 21.6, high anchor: 21.7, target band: 21.2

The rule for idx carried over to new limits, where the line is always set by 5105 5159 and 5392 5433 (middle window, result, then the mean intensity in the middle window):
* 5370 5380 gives 0.29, 20.8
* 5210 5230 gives 1.20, 19.1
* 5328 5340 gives 0.64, 20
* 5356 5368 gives -0.35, 21.9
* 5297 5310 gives -0.03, 20.9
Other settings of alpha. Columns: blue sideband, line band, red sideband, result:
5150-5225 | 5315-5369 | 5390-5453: -0.02 mag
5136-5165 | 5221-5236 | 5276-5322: 0.02 mag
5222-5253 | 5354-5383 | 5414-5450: -0.01 mag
